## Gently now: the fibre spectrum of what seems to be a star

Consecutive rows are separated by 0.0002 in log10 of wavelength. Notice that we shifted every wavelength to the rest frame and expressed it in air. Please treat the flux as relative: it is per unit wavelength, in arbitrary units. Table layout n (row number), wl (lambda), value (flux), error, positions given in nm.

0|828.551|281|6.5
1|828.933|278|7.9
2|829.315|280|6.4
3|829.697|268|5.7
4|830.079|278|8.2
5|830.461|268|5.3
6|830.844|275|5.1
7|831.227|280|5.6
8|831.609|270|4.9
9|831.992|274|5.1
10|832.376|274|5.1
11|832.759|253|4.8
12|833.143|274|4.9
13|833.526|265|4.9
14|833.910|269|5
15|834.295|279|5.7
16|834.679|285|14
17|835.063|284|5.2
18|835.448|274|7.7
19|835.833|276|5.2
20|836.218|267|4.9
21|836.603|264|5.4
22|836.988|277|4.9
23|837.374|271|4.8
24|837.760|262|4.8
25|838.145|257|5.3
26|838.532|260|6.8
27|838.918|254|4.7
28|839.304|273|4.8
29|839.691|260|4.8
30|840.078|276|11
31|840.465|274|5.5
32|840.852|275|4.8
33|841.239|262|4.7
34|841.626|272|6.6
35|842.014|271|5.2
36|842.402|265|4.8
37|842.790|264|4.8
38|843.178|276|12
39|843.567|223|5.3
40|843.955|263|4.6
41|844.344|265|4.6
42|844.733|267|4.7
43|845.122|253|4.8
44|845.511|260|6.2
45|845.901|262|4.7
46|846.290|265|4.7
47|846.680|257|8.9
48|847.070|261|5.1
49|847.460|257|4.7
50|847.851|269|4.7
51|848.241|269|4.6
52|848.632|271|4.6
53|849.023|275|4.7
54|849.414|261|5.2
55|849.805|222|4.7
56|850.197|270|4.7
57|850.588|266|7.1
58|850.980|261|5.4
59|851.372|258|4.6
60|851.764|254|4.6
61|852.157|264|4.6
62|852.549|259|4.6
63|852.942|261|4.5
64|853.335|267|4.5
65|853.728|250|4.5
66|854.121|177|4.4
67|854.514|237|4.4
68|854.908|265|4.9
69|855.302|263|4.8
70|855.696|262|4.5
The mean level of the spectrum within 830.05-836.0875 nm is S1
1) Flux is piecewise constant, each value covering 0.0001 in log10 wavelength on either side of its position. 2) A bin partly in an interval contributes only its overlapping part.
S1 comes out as 273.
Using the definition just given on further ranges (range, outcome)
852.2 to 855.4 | 248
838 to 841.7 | 266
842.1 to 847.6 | 260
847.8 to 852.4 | 261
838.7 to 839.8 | 263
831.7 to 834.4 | 269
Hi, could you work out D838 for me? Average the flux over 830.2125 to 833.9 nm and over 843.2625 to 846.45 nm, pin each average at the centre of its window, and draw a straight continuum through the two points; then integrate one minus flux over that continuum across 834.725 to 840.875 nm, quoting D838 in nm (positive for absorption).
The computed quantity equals -0.10 nm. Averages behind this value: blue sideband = 270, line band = 269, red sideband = 258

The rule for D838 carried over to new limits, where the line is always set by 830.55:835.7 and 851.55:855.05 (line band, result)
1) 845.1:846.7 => -0.02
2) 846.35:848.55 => -0.07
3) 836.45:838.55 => 0.02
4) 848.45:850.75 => -0.07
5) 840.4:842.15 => -0.05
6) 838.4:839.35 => 0.02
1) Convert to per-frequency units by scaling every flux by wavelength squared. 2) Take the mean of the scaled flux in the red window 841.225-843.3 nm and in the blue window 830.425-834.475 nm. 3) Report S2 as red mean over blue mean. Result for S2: 1.0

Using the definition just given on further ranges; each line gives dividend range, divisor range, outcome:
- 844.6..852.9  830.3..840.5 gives 1.00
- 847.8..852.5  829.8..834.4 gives 1.01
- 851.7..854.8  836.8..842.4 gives 0.95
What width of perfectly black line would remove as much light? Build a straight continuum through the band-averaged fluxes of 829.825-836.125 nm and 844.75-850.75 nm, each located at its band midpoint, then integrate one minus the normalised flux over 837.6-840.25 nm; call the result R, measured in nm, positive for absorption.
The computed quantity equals 0.05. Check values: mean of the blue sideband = 273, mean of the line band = 263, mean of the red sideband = 261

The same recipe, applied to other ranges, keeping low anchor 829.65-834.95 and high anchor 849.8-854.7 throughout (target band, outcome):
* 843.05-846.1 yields 0.011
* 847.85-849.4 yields -0.093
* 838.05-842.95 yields -0.055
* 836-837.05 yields -0.002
